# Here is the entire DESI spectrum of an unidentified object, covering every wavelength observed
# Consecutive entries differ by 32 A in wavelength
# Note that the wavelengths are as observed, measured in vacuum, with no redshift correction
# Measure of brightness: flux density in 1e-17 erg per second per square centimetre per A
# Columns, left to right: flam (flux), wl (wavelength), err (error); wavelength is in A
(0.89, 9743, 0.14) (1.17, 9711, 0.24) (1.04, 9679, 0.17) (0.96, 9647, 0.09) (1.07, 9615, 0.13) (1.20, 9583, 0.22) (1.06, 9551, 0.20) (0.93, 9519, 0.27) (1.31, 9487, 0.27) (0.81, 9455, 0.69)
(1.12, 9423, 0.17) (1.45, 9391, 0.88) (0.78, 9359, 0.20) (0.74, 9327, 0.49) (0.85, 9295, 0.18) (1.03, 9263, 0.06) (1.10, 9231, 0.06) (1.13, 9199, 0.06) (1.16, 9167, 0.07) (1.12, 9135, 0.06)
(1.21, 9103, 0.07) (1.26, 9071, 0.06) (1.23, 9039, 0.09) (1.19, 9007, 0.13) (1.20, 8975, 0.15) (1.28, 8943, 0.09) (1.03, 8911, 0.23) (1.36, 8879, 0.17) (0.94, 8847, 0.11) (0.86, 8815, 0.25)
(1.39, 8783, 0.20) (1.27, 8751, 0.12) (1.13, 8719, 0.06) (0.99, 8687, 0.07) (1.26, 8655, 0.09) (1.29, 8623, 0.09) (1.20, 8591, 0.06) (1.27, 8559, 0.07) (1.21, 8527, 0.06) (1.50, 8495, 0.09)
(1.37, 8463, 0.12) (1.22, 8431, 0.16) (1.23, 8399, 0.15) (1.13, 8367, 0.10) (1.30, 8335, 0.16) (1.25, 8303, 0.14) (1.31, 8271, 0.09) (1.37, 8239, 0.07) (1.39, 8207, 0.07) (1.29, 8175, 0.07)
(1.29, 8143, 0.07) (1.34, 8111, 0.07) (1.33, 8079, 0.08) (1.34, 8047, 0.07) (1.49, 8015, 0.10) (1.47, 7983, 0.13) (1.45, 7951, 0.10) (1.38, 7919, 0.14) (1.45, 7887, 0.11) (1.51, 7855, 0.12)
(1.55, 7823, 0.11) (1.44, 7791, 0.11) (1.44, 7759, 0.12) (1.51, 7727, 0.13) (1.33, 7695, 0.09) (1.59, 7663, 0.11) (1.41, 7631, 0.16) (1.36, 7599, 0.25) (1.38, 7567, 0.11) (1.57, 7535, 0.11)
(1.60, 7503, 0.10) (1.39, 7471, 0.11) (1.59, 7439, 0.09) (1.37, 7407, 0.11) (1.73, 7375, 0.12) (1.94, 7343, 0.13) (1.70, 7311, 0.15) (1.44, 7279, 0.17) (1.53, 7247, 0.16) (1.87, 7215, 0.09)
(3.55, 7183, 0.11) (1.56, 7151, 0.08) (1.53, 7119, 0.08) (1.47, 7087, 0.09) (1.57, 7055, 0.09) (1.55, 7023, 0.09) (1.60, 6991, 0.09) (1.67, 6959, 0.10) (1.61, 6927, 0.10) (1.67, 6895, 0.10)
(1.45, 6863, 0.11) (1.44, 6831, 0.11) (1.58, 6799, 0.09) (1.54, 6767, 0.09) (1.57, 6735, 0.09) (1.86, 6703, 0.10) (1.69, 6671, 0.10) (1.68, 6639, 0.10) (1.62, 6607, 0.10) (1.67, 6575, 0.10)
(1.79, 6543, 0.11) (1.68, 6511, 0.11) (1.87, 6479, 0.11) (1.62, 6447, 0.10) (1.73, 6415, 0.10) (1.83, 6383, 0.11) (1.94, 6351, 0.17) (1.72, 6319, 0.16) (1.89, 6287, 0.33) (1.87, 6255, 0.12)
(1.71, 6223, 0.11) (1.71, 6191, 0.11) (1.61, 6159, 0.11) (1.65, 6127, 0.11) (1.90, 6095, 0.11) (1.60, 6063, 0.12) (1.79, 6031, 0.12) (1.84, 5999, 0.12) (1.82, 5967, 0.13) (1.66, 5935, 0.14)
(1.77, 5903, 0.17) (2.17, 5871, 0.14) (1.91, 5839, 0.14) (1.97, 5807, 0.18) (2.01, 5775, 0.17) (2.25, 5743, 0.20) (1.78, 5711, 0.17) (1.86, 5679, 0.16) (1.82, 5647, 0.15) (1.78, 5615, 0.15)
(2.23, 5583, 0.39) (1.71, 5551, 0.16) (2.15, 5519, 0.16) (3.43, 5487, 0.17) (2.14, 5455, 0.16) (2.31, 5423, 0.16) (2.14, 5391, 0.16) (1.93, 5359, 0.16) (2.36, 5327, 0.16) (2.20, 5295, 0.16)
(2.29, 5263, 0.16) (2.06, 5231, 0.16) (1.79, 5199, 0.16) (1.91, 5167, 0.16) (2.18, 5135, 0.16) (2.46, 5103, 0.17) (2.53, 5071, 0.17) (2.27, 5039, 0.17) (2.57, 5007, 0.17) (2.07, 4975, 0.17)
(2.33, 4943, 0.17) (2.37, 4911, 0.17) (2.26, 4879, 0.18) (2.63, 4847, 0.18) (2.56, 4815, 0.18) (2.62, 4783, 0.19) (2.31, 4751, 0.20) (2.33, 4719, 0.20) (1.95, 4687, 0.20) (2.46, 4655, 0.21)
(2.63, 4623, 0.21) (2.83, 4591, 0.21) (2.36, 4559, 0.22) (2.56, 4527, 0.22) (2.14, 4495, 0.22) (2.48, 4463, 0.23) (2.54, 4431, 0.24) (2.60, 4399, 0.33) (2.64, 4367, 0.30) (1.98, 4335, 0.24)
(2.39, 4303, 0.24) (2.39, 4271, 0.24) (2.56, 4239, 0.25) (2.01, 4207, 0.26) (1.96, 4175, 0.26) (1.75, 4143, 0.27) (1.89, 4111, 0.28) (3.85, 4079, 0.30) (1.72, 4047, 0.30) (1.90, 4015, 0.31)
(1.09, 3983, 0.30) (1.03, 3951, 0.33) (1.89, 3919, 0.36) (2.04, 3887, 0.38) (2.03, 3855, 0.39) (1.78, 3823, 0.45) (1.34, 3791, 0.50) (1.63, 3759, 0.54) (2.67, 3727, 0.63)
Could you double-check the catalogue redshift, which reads 0.094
